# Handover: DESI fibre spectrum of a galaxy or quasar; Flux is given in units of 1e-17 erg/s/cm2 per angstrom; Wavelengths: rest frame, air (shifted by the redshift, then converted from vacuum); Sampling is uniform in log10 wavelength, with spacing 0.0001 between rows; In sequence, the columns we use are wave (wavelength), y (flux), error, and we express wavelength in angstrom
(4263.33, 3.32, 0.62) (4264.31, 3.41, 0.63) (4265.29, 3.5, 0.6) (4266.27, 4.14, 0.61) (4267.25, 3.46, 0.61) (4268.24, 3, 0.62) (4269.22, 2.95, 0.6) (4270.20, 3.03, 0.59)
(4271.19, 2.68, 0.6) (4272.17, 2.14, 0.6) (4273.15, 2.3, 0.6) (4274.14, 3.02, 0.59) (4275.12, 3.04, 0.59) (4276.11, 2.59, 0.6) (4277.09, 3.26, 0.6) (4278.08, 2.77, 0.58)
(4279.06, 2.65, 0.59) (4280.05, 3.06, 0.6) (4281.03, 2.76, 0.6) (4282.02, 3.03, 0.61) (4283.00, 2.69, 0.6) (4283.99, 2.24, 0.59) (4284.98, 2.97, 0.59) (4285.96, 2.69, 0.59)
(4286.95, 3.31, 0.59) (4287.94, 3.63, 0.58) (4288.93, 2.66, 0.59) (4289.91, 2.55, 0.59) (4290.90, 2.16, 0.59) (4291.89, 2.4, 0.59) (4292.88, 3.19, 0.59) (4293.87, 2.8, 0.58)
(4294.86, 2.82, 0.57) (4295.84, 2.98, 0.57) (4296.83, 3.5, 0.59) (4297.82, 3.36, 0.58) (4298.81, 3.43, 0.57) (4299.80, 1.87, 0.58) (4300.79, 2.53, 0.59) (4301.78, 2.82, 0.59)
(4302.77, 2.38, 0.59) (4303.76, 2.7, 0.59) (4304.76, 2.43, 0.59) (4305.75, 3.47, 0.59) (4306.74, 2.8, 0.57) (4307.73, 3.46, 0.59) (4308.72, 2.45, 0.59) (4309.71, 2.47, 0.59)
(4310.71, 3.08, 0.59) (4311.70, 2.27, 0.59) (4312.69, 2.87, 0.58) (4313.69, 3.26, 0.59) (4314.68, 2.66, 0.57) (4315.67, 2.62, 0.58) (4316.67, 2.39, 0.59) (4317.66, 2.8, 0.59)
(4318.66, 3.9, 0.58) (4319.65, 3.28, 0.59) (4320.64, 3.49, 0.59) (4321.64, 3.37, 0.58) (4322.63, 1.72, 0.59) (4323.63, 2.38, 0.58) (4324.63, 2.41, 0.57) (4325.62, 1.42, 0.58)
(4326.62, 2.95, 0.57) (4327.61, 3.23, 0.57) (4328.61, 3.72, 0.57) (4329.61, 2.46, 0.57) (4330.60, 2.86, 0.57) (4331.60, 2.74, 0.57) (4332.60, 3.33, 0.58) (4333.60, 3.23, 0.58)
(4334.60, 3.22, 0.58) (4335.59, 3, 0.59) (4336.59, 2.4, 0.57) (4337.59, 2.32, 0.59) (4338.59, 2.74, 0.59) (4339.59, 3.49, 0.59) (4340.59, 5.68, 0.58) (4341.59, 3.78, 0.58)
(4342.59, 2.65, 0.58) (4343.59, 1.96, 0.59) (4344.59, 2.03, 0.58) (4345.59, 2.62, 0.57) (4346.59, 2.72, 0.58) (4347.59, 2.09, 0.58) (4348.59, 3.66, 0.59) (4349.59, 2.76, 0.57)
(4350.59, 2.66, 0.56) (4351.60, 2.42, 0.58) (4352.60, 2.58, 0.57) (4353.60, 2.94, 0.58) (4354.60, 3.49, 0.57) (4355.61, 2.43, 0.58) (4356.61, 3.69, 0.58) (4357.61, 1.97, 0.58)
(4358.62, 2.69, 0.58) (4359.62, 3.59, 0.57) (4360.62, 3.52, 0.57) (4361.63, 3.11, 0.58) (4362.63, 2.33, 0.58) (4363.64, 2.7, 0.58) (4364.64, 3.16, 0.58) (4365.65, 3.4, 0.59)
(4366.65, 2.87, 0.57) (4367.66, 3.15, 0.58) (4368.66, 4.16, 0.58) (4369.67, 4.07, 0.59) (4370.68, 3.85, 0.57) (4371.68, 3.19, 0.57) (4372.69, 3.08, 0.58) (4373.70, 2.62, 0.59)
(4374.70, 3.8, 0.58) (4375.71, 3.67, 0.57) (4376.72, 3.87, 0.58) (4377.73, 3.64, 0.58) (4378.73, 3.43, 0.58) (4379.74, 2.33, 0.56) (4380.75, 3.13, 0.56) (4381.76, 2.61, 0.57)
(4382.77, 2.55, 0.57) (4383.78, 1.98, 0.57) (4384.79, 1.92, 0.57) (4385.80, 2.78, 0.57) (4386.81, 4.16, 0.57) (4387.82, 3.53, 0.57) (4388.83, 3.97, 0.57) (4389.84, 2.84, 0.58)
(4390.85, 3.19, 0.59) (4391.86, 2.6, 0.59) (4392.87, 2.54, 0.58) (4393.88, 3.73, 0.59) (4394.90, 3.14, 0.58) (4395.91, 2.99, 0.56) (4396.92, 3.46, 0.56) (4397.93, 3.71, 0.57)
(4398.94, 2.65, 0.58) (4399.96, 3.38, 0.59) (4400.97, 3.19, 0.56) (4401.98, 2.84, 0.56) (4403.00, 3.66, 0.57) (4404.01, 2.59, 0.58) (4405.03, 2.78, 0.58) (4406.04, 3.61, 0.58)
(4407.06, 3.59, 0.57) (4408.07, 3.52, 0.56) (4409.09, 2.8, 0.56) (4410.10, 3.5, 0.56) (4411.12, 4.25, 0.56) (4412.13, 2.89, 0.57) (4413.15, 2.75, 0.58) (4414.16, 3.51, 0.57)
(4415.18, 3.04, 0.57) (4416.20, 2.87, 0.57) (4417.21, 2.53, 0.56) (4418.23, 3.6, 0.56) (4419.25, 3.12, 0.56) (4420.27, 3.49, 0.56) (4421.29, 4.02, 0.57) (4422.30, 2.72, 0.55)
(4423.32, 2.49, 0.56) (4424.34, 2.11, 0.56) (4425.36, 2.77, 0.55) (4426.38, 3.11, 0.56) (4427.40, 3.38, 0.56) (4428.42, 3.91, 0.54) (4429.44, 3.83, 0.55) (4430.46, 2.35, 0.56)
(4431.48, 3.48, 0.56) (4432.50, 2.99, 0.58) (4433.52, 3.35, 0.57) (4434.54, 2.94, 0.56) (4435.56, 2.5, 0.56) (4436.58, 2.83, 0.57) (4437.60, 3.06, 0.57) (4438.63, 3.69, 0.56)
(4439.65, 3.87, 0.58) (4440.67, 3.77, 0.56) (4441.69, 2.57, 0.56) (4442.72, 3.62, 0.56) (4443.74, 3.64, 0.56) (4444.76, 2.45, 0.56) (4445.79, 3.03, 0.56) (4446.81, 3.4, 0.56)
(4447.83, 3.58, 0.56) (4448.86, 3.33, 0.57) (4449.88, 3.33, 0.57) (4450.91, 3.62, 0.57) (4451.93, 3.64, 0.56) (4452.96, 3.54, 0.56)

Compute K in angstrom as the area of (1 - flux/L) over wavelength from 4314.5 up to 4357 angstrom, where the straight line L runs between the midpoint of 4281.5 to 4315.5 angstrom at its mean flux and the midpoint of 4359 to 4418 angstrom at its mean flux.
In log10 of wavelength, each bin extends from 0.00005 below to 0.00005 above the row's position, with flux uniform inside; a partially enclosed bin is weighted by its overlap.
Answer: 1.1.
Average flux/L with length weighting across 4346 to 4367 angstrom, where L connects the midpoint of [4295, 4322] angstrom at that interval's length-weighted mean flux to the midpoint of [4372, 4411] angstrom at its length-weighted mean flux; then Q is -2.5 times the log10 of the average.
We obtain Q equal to 0.06 mag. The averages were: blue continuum 2.91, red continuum 3.15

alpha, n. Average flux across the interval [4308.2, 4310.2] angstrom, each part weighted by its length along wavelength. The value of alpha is 2.48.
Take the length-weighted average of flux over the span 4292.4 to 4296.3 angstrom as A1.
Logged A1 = 2.95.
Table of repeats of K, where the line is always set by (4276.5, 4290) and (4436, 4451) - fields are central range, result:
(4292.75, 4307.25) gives 0.3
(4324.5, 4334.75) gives 0.5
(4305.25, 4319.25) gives 0.3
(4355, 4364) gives 0.5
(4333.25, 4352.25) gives 0.8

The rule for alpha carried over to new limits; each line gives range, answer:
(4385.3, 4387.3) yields 3.47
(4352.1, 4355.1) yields 3.01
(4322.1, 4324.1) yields 2.07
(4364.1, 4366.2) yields 3.27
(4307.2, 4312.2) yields 2.75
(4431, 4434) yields 3.27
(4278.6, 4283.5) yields 2.84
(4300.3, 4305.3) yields 2.58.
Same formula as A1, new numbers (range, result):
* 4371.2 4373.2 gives 3.12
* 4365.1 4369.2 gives 3.4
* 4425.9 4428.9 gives 3.46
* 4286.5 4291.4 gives 2.86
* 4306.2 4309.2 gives 2.92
